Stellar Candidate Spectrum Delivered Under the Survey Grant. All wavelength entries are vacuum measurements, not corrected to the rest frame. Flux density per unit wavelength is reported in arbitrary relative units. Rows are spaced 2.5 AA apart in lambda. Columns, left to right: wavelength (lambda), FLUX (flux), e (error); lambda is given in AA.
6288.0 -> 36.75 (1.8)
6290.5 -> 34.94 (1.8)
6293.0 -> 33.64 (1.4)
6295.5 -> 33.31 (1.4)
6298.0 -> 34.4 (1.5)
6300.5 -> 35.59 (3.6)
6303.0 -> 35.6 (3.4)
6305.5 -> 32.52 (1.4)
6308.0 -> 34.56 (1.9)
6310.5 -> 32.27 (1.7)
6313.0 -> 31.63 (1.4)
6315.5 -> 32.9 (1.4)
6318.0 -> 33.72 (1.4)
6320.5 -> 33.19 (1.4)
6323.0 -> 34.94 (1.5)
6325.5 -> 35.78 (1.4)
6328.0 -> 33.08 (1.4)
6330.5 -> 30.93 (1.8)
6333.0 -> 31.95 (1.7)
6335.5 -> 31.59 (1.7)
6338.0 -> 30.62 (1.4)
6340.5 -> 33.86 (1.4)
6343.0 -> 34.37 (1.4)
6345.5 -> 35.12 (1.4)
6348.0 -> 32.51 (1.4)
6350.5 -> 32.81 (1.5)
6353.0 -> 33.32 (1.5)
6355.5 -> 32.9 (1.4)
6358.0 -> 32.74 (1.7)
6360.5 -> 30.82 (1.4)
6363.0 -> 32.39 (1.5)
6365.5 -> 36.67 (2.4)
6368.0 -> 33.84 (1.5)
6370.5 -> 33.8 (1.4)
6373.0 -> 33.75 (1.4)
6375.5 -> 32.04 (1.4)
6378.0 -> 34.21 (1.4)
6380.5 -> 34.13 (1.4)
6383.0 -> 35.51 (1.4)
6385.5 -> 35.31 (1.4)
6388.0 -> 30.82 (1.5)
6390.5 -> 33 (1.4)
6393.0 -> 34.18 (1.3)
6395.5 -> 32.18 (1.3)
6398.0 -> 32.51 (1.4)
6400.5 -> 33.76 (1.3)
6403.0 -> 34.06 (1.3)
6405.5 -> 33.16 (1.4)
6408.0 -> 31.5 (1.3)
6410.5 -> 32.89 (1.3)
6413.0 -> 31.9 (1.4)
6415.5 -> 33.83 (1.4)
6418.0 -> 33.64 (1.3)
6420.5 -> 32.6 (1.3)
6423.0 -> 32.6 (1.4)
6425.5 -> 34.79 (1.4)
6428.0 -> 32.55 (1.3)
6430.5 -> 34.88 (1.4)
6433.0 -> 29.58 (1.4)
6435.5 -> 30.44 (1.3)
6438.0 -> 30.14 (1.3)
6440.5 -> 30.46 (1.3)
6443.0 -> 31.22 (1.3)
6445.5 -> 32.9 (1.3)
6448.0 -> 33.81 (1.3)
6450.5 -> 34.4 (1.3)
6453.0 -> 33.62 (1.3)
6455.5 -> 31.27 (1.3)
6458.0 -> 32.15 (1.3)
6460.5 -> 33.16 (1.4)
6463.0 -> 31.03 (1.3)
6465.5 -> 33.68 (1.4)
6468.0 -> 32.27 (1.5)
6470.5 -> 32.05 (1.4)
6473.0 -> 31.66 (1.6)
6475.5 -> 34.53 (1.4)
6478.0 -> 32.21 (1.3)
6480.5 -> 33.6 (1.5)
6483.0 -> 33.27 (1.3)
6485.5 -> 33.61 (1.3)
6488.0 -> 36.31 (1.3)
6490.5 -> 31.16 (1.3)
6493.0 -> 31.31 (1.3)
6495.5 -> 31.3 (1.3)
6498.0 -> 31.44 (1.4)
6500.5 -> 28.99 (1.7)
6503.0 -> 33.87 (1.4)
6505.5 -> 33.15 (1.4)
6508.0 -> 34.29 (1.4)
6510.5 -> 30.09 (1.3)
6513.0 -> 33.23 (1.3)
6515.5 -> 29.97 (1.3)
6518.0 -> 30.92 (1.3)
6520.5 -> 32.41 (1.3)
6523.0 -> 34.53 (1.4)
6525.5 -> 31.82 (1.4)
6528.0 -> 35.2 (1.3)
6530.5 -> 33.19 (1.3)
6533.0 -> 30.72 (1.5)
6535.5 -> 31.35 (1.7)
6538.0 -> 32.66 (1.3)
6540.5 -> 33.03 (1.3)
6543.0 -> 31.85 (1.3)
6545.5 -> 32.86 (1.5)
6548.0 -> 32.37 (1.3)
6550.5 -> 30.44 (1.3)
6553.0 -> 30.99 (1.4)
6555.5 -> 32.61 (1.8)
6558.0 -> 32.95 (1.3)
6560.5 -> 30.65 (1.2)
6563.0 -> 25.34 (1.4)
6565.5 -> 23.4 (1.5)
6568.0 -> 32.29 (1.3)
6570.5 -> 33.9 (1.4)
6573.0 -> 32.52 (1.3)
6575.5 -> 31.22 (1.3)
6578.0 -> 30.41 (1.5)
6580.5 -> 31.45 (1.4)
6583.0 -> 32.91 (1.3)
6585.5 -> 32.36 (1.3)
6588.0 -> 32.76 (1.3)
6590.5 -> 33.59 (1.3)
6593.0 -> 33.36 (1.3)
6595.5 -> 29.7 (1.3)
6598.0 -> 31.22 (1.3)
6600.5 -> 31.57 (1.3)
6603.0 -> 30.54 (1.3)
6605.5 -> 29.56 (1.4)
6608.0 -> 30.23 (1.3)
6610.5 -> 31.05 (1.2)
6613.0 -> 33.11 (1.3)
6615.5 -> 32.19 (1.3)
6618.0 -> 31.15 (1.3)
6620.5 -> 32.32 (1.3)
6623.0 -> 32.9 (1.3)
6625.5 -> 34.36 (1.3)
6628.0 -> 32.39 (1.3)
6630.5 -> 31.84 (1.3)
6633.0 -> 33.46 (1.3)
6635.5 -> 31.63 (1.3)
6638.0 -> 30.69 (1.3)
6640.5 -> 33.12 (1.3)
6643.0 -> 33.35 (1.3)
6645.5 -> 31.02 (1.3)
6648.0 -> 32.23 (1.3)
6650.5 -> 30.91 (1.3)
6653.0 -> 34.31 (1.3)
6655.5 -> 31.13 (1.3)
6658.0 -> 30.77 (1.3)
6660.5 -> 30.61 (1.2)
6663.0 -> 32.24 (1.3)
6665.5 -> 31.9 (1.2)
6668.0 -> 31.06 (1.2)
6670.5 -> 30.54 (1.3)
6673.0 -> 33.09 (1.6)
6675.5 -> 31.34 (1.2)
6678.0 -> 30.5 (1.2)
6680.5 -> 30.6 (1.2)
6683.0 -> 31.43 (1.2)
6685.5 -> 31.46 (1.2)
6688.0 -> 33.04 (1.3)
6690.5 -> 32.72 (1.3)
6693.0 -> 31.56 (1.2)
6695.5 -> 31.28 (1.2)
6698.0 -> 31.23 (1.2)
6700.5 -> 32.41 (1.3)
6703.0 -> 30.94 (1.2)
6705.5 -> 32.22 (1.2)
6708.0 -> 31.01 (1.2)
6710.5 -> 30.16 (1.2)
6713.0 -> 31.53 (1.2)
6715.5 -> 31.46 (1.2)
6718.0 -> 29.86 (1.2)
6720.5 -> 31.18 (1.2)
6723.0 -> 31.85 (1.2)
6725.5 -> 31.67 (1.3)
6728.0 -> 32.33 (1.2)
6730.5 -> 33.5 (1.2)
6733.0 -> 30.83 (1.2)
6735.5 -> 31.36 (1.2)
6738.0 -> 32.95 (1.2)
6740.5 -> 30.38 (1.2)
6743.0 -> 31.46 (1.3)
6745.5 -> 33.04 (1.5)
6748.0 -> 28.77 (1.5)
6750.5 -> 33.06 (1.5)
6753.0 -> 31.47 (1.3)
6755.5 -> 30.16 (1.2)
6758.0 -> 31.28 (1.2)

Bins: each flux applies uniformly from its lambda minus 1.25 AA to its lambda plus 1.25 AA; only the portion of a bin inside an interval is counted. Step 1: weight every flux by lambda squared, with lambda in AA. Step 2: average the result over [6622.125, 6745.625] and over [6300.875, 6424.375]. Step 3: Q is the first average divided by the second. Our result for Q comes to 1.05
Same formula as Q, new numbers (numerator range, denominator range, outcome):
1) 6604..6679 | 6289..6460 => 1.04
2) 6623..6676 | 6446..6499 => 1.03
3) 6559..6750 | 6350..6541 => 1.03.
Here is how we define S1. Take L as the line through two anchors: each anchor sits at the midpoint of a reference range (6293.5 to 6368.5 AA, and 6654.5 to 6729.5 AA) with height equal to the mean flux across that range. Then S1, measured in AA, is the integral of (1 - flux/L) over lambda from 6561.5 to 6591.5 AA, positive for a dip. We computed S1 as 1.0 AA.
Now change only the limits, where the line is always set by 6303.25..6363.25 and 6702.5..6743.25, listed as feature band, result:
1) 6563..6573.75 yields 0.75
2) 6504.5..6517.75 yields 0.11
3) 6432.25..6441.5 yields 0.68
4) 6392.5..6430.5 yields -0.50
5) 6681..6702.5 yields -0.16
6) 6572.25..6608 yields 0.44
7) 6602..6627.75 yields 0.09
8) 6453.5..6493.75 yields -0.37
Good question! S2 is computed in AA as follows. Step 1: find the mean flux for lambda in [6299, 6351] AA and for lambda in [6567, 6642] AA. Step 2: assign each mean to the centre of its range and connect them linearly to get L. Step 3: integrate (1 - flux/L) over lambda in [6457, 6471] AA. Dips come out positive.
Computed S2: 0.1 AA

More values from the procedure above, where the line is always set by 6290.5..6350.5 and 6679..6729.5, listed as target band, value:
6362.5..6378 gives -0.3 AA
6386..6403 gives 0.0 AA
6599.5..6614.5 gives 0.5 AA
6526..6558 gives 0.0 AA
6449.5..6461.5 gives -0.1 AA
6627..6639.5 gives -0.1 AA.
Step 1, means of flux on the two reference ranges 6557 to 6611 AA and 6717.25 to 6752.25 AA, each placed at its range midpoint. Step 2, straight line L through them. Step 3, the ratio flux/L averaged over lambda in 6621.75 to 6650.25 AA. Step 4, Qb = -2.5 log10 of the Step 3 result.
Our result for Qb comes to -0.04 mag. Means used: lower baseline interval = 31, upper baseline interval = 31.6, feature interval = 32.4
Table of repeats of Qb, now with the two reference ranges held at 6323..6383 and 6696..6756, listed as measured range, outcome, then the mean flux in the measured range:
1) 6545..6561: 0.015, 31.8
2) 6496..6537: 0.010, 32.2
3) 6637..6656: -0.010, 32.2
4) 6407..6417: 0.013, 32.6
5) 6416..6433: -0.010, 33.2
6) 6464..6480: -0.002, 32.7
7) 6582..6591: -0.024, 32.8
